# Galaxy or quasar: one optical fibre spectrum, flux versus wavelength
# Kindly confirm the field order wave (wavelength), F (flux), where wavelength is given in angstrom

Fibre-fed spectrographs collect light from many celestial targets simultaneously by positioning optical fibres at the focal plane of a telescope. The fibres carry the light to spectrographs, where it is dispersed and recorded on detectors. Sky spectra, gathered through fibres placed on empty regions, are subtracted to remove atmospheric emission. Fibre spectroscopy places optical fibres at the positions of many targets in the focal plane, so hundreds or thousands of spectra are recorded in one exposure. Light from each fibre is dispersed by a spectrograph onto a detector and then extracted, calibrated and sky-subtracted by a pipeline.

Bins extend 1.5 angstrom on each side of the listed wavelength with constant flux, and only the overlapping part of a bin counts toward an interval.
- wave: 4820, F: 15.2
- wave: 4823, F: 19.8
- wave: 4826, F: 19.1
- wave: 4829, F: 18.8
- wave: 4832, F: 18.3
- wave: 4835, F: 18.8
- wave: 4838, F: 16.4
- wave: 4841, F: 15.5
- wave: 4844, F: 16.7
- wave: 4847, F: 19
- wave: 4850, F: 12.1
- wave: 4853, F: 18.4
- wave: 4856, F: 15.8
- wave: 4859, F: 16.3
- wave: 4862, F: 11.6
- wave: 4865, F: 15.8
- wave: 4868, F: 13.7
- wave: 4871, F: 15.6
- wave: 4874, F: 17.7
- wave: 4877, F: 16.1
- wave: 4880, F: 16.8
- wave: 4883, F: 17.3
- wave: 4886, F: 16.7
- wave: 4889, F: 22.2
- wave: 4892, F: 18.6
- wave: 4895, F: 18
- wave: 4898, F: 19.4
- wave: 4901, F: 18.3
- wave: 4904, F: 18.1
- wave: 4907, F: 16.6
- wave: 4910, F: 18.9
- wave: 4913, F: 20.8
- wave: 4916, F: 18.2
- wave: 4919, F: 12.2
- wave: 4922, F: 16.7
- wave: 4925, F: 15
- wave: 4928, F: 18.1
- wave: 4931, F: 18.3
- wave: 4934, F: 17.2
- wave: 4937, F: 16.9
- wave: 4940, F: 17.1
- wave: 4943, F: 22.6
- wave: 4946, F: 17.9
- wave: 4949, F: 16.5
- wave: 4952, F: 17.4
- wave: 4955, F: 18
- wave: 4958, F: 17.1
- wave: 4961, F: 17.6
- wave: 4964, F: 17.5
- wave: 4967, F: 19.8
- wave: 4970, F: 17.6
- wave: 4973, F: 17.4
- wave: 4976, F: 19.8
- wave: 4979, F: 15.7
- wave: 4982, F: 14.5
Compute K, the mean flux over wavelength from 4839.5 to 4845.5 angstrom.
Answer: 16.1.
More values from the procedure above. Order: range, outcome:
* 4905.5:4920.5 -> 17.3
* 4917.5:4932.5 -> 16.1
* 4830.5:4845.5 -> 17.1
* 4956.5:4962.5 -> 17.4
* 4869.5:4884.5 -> 16.7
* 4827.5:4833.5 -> 18.6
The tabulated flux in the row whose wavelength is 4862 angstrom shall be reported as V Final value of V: 11.6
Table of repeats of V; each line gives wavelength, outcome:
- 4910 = 18.9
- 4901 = 18.3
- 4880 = 16.8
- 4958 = 17.1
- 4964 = 17.5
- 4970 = 17.6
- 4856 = 15.8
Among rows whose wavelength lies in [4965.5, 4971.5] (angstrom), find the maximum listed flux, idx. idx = 19.8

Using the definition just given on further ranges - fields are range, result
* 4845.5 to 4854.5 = 19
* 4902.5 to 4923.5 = 20.8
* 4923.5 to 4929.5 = 18.1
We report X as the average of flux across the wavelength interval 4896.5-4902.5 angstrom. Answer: 18.8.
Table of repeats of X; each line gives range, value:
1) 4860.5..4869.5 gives 13.7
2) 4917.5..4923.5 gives 14.4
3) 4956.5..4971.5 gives 17.9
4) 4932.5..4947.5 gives 18.3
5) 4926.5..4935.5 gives 17.9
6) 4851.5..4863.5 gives 15.5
